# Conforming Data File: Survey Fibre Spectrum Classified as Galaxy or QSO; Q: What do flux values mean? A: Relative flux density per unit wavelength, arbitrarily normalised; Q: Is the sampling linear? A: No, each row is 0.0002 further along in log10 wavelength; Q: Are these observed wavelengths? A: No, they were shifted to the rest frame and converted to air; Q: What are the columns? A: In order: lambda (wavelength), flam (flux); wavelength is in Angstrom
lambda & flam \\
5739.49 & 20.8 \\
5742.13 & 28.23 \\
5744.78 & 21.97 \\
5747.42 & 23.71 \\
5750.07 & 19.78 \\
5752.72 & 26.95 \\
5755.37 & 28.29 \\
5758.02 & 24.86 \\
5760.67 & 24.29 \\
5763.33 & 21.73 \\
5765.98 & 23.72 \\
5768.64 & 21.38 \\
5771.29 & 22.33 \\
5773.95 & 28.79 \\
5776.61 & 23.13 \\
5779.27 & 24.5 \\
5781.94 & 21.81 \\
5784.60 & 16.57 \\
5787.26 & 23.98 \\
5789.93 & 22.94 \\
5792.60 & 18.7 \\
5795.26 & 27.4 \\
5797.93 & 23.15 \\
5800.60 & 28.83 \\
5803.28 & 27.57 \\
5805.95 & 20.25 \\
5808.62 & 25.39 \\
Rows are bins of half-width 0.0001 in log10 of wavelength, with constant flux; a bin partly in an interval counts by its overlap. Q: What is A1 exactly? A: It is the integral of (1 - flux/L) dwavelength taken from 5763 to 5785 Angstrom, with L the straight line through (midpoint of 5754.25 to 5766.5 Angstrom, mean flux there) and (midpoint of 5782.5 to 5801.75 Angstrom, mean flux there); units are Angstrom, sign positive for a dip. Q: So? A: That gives 0.9 Angstrom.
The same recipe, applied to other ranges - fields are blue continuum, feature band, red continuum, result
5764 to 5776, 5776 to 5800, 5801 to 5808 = 1.66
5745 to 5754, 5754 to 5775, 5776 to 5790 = -1.52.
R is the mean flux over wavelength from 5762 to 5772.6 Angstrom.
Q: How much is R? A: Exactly 22.3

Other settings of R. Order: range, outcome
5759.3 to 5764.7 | 23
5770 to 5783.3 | 24.1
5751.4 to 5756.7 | 27.6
